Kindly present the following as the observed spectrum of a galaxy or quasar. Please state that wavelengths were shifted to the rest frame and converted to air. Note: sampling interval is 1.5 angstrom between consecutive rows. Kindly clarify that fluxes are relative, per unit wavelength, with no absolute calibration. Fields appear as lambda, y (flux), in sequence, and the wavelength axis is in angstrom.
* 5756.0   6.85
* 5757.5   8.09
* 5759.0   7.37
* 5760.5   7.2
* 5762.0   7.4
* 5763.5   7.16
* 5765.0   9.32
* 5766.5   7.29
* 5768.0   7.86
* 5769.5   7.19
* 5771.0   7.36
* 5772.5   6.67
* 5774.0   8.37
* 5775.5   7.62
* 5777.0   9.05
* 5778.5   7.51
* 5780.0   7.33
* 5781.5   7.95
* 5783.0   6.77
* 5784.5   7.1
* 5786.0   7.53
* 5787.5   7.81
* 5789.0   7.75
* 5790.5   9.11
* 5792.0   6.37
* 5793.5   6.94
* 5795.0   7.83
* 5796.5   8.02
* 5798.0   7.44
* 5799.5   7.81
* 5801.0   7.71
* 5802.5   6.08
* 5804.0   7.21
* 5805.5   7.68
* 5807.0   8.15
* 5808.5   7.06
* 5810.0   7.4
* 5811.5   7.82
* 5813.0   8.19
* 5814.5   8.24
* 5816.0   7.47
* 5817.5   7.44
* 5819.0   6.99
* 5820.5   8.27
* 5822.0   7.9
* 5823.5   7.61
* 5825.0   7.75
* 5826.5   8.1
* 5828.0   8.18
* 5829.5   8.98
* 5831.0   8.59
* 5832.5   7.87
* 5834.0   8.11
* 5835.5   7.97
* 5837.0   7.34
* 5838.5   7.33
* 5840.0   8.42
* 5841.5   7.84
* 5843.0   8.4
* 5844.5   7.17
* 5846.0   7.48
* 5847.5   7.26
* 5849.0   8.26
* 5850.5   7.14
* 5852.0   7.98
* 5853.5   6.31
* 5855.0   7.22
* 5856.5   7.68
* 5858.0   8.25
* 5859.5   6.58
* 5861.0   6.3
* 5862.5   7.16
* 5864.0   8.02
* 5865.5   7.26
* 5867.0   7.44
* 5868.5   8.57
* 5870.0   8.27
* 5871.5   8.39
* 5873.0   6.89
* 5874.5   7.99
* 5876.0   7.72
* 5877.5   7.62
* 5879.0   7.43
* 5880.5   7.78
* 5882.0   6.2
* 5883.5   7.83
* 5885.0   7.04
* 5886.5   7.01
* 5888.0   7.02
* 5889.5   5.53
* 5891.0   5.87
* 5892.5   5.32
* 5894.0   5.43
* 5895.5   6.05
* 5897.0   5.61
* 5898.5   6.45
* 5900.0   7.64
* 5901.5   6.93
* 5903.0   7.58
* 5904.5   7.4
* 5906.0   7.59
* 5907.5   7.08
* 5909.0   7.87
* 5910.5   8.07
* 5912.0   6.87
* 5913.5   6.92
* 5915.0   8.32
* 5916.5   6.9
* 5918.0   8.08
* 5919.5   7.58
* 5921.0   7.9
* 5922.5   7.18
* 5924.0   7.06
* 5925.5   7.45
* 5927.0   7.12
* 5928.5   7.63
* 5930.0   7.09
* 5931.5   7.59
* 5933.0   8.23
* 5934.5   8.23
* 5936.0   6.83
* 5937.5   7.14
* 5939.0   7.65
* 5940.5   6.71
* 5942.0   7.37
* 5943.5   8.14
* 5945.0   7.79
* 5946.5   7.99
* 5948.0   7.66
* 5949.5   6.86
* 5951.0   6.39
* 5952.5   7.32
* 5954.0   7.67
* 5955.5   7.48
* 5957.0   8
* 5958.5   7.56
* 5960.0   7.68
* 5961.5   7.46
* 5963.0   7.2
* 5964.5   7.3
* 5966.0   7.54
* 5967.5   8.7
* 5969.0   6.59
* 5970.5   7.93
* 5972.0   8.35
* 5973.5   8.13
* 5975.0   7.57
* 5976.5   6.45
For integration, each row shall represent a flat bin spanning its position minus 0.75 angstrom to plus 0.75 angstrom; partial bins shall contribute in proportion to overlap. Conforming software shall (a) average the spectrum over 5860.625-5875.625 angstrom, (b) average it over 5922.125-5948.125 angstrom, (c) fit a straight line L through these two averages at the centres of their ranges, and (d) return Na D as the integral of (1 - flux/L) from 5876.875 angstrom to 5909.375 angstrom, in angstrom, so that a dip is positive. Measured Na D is 3.4 angstrom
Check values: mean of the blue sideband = 7.66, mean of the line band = 6.82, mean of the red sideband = 7.49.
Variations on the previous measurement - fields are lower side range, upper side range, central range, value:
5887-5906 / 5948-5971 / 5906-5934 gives -2.8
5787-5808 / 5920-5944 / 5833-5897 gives 1.8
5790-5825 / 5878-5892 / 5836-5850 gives -0.9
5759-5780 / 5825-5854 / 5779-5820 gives 1.1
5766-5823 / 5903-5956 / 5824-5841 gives -1.1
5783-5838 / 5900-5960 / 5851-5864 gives 0.6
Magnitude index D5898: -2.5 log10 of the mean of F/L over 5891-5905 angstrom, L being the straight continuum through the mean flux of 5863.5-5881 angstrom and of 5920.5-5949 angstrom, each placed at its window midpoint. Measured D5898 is 0.19 mag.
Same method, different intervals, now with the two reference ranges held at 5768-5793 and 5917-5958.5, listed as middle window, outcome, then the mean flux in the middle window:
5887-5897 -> 0.27 mag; 5.88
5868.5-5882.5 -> -0.02 mag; 7.67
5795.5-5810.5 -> 0.02 mag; 7.46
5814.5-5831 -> -0.05 mag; 7.92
